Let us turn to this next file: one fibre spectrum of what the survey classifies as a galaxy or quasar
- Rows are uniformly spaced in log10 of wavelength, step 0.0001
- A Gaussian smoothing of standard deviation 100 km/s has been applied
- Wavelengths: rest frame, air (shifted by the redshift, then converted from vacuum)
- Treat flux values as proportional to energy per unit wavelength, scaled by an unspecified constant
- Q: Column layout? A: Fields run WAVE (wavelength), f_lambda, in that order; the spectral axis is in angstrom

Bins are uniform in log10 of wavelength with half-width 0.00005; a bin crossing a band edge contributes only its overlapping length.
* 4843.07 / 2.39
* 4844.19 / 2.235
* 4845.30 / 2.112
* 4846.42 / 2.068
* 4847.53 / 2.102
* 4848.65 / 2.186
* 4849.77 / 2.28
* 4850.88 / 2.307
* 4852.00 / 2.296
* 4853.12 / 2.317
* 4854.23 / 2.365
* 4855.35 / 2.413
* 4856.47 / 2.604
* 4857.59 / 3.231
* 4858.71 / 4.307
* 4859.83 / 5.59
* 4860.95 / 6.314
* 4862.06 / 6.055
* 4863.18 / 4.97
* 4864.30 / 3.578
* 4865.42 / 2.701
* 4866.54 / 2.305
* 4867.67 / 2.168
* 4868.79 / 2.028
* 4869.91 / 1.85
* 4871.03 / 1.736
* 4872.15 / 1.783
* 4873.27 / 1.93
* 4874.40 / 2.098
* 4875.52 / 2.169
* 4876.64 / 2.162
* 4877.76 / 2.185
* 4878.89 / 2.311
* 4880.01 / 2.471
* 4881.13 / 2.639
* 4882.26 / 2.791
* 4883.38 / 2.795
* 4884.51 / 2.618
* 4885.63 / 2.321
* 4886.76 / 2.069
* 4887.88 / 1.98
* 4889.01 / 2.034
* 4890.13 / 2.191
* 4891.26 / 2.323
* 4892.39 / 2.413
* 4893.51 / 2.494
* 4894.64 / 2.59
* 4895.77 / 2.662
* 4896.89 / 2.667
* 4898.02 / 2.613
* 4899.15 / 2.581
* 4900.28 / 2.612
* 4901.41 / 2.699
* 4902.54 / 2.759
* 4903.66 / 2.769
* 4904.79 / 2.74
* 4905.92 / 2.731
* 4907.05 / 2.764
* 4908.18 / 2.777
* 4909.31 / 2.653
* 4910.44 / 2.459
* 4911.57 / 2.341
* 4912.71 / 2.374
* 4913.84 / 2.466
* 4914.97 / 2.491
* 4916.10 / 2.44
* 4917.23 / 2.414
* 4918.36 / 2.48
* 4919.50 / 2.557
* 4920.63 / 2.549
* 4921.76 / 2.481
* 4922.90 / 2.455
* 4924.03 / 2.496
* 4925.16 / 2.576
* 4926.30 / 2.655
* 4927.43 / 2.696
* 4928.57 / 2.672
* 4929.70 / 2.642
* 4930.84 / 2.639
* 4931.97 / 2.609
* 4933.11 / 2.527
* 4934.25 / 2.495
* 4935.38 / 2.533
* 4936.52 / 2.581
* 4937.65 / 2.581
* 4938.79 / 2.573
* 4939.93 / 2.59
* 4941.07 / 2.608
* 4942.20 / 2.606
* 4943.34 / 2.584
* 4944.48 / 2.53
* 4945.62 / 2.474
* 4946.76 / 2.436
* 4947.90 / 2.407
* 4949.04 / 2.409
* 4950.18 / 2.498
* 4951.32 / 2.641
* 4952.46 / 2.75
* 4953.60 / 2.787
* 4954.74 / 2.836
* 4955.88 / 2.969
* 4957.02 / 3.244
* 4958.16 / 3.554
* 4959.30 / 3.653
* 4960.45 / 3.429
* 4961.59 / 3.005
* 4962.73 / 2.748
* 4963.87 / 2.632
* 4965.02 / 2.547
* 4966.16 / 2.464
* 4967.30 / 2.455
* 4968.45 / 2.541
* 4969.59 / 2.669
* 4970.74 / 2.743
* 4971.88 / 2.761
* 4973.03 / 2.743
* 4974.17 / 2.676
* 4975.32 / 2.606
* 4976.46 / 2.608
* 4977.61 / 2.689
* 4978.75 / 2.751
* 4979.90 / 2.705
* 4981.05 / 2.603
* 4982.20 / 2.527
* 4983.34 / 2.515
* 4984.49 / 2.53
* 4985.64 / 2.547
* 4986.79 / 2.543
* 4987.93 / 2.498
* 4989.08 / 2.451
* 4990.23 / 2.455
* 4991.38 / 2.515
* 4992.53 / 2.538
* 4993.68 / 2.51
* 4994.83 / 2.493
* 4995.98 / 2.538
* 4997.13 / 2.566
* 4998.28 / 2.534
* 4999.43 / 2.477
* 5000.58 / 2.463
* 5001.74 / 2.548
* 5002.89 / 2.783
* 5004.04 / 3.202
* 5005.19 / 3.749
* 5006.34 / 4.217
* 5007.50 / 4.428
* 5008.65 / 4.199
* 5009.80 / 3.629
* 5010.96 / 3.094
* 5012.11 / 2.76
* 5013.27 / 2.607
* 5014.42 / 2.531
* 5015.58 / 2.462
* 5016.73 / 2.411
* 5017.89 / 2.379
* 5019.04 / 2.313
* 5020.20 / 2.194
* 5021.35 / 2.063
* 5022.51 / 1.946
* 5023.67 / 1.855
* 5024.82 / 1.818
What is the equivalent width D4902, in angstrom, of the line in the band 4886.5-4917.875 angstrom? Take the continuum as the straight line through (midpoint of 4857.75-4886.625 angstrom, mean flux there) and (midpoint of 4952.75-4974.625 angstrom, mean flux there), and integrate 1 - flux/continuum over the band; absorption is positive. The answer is 4.41 angstrom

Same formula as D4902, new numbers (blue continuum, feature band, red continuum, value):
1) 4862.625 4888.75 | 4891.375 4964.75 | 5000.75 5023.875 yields -1.63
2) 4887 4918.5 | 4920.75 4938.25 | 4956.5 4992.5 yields 0.11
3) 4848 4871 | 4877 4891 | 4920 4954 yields 2.86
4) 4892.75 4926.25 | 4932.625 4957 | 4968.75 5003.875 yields -0.21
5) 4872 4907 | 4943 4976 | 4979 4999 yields -3.22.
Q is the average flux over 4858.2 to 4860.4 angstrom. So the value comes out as 4.96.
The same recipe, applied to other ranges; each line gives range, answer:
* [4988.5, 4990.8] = 2.45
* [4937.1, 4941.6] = 2.58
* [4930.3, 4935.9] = 2.56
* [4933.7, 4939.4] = 2.55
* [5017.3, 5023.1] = 2.18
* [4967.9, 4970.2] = 2.61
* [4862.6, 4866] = 3.75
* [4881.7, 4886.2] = 2.63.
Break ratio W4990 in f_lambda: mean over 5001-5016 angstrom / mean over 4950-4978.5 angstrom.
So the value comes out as 1.2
